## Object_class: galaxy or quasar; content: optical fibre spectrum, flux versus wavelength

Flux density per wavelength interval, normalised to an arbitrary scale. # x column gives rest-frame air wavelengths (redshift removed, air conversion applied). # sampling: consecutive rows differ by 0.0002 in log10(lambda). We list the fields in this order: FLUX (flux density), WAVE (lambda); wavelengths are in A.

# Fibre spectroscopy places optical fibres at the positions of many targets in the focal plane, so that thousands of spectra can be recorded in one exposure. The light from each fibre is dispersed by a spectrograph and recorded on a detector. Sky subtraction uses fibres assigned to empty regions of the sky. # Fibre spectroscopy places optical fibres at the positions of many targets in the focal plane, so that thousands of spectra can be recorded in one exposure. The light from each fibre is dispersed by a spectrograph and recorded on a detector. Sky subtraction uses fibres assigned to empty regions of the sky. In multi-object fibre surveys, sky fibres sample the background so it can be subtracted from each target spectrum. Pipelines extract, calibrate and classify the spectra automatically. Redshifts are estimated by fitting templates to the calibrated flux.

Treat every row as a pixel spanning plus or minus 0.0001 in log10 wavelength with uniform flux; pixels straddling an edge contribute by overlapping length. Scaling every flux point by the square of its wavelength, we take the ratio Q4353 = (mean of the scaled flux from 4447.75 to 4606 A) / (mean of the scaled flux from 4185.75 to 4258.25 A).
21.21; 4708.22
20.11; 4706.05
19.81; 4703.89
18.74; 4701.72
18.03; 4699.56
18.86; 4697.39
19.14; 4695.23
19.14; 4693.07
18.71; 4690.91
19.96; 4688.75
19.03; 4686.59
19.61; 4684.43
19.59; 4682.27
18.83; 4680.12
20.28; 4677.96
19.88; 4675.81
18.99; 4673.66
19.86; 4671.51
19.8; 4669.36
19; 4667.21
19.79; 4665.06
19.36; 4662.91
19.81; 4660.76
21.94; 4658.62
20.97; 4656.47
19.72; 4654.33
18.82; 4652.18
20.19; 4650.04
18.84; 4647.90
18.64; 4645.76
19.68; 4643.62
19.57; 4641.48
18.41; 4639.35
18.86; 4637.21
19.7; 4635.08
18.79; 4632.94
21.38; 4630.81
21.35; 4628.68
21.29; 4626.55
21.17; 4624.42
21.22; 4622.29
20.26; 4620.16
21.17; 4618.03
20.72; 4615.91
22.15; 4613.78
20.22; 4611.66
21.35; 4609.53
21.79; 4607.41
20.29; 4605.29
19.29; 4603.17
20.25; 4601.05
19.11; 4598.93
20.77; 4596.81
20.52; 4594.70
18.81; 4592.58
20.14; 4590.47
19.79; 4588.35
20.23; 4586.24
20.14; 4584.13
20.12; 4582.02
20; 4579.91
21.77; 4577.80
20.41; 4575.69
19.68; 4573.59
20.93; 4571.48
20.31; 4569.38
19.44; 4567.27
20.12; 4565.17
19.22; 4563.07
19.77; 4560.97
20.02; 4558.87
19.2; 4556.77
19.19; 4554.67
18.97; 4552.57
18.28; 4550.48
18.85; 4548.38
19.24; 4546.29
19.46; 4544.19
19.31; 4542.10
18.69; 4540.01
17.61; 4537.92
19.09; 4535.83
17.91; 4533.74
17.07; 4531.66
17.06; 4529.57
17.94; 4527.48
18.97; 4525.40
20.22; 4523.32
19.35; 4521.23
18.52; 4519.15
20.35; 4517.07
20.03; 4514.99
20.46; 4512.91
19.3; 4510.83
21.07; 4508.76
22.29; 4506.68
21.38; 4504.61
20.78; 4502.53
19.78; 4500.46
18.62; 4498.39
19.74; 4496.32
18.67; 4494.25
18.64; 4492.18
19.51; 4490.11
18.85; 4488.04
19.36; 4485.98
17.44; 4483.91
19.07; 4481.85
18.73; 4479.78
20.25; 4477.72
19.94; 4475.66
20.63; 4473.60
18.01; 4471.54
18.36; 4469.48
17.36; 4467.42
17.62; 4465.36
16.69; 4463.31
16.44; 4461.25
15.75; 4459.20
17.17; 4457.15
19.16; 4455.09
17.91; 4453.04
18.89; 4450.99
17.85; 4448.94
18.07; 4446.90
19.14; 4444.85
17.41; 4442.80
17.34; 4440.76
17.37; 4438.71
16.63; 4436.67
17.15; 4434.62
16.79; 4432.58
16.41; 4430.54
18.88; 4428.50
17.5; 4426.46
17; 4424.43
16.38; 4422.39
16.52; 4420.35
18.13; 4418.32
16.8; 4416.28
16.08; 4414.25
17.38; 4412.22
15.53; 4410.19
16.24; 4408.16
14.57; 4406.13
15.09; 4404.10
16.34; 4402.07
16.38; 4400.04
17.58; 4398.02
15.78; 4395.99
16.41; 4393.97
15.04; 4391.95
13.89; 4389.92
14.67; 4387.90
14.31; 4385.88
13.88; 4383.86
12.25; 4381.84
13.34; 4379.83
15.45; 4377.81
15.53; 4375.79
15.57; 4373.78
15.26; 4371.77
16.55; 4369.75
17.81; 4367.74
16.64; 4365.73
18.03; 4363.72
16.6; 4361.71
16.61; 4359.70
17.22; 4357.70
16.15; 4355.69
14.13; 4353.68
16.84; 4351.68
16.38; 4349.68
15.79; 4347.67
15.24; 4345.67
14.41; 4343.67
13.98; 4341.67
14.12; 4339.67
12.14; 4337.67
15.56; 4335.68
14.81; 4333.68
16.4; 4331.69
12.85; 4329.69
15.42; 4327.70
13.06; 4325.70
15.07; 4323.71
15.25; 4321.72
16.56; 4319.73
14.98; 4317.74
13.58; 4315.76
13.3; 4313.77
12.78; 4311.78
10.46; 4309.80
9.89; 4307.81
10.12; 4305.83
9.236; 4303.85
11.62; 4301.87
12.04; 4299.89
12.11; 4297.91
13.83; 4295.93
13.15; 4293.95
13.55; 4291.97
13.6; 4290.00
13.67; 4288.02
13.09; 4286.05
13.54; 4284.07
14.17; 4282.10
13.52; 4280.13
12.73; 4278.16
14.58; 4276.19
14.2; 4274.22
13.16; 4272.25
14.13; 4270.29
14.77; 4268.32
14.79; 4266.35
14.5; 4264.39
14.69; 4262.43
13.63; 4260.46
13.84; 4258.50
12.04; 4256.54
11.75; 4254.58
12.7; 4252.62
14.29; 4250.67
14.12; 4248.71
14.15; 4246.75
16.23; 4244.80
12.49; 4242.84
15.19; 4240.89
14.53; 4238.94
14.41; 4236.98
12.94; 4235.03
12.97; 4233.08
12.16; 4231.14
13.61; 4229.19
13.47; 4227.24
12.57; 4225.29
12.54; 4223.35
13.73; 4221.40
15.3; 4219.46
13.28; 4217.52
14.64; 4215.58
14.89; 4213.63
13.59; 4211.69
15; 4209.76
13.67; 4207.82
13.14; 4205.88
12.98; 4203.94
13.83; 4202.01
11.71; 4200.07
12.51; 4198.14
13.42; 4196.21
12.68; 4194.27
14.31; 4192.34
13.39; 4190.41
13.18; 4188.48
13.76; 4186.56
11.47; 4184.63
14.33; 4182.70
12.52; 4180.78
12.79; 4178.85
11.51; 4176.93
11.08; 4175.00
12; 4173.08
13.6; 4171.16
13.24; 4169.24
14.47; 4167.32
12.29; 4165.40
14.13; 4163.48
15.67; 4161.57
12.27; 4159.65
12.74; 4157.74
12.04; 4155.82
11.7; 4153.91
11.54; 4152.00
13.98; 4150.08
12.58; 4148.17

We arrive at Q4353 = 1.6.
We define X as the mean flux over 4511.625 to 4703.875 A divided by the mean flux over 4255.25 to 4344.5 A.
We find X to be 1.46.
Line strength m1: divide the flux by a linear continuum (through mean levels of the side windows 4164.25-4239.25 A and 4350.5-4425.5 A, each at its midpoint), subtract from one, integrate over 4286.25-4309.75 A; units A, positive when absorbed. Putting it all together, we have 4.1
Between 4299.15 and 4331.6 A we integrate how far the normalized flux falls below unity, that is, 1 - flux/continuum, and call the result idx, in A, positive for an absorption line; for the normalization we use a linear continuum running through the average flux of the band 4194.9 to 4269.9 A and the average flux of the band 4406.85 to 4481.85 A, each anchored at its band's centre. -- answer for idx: 4.8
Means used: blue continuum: 13.7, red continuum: 17.6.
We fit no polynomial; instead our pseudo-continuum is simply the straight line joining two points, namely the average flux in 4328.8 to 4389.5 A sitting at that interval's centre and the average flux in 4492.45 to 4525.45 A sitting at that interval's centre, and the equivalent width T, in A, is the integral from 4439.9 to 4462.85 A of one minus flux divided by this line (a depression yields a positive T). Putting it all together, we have 0.56 A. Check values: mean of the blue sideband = 15.3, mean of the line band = 17.7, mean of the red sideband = 20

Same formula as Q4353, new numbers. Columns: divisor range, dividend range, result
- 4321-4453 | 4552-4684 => 1.39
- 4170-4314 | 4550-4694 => 1.79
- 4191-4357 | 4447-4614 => 1.58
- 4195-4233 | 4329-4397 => 1.22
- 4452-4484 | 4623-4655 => 1.17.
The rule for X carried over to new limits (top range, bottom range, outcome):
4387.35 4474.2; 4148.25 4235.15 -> 1.29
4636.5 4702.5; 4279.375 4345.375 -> 1.45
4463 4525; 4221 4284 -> 1.42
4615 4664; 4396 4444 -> 1.20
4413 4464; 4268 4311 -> 1.36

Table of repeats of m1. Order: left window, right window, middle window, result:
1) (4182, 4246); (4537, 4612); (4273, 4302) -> 2.93 A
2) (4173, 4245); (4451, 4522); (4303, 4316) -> 3.53 A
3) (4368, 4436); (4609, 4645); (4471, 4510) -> -4.30 A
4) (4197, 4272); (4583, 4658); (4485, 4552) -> -2.95 A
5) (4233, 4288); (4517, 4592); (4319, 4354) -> 0.85 A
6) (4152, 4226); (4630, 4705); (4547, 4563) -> -1.06 A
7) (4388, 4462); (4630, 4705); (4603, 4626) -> -2.49 A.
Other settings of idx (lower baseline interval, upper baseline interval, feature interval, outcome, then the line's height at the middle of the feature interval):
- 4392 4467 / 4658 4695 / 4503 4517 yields -2.3 A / 17.8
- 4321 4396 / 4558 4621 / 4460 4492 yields -1.3 A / 17.8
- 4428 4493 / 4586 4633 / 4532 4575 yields 0.9 A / 19.6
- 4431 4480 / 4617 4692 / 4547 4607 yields -2.4 A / 19.1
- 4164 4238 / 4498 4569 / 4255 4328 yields 7.6 A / 14.9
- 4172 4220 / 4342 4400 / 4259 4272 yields -0.1 A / 14.2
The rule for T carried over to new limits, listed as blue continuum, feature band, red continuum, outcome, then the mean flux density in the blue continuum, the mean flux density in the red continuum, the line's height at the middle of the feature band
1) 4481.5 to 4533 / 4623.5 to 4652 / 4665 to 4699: -0.62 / 19.4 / 19.4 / 19.4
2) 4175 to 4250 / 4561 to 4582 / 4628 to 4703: -2.21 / 13.5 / 19.5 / 18.3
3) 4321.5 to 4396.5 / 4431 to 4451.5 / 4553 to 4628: -0.69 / 15.2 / 20.3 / 17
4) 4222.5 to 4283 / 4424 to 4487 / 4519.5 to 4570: -2.19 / 13.7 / 19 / 17.3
